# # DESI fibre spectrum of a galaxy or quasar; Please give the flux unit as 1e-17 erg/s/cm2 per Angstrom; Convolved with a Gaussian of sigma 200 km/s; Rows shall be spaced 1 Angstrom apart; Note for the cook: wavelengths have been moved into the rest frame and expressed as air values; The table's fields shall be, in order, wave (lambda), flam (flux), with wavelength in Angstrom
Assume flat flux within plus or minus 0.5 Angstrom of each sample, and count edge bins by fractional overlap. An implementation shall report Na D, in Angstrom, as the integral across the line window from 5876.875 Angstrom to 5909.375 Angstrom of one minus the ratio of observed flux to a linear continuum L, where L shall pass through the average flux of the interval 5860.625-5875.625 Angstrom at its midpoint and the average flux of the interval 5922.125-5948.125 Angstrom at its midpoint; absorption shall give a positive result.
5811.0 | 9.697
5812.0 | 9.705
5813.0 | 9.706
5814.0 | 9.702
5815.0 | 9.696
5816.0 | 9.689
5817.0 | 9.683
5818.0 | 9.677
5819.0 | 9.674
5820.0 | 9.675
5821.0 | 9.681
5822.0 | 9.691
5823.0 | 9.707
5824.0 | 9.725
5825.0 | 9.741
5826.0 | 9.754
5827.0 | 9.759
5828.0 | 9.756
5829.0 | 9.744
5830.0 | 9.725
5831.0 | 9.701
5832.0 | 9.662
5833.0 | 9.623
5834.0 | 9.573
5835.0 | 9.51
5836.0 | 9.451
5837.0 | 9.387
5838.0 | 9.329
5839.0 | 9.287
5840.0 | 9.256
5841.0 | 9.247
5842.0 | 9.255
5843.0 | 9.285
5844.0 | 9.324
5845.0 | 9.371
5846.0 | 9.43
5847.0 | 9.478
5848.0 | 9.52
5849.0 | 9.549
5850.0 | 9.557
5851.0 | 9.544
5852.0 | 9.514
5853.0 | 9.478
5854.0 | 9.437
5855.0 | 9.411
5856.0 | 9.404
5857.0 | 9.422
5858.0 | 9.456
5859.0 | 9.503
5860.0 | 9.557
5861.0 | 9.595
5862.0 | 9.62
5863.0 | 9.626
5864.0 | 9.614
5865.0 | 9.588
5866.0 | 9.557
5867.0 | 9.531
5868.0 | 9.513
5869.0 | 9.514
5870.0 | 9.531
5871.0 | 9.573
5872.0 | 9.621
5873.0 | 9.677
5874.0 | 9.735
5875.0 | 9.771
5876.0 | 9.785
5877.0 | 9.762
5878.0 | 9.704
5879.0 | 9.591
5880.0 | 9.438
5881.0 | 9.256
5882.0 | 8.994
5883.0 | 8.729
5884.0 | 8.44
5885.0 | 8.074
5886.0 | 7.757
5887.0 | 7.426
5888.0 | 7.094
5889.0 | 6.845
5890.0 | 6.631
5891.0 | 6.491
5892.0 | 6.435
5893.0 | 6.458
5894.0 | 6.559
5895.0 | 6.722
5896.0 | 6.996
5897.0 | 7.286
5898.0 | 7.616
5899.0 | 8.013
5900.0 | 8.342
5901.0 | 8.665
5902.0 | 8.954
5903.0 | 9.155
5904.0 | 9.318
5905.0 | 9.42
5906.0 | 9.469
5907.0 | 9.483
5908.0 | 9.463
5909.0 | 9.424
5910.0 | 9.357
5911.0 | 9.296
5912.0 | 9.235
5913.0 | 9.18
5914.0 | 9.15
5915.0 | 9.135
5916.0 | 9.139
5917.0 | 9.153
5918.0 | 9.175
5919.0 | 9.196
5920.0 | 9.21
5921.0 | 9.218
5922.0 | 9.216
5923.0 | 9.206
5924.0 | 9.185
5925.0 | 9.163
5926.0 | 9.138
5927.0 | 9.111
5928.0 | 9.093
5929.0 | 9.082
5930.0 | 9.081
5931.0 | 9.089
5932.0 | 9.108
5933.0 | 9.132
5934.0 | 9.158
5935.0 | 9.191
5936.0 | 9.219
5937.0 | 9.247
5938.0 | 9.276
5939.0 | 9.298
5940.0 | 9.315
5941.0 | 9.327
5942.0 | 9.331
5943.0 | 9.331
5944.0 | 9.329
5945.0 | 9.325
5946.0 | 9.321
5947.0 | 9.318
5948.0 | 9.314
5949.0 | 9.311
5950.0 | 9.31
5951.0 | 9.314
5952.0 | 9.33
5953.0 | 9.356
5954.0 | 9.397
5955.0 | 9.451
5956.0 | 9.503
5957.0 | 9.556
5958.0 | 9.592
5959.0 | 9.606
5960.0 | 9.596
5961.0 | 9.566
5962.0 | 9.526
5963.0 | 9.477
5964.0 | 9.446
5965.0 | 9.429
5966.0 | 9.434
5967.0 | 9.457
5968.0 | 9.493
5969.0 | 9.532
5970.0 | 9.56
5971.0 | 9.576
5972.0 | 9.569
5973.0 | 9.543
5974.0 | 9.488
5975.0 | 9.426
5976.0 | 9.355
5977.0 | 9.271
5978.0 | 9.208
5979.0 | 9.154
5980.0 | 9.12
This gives 4.3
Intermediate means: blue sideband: 9.61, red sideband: 9.22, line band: 8.22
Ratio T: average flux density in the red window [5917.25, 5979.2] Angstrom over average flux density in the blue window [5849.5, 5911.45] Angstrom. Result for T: 1.1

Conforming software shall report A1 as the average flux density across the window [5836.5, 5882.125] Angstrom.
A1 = 9.5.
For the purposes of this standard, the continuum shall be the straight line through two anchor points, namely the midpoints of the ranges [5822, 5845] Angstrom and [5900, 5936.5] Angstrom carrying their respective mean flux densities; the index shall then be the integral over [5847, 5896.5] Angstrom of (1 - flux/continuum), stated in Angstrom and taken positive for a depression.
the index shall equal 2.7 Angstrom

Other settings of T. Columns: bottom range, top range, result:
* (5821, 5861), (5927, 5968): 0.98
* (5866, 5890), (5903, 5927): 1.03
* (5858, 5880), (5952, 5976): 0.99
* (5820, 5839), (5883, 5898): 0.74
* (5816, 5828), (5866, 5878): 0.99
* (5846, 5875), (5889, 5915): 0.87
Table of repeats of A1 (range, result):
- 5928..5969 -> 9.35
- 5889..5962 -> 8.92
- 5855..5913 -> 8.8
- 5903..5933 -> 9.22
